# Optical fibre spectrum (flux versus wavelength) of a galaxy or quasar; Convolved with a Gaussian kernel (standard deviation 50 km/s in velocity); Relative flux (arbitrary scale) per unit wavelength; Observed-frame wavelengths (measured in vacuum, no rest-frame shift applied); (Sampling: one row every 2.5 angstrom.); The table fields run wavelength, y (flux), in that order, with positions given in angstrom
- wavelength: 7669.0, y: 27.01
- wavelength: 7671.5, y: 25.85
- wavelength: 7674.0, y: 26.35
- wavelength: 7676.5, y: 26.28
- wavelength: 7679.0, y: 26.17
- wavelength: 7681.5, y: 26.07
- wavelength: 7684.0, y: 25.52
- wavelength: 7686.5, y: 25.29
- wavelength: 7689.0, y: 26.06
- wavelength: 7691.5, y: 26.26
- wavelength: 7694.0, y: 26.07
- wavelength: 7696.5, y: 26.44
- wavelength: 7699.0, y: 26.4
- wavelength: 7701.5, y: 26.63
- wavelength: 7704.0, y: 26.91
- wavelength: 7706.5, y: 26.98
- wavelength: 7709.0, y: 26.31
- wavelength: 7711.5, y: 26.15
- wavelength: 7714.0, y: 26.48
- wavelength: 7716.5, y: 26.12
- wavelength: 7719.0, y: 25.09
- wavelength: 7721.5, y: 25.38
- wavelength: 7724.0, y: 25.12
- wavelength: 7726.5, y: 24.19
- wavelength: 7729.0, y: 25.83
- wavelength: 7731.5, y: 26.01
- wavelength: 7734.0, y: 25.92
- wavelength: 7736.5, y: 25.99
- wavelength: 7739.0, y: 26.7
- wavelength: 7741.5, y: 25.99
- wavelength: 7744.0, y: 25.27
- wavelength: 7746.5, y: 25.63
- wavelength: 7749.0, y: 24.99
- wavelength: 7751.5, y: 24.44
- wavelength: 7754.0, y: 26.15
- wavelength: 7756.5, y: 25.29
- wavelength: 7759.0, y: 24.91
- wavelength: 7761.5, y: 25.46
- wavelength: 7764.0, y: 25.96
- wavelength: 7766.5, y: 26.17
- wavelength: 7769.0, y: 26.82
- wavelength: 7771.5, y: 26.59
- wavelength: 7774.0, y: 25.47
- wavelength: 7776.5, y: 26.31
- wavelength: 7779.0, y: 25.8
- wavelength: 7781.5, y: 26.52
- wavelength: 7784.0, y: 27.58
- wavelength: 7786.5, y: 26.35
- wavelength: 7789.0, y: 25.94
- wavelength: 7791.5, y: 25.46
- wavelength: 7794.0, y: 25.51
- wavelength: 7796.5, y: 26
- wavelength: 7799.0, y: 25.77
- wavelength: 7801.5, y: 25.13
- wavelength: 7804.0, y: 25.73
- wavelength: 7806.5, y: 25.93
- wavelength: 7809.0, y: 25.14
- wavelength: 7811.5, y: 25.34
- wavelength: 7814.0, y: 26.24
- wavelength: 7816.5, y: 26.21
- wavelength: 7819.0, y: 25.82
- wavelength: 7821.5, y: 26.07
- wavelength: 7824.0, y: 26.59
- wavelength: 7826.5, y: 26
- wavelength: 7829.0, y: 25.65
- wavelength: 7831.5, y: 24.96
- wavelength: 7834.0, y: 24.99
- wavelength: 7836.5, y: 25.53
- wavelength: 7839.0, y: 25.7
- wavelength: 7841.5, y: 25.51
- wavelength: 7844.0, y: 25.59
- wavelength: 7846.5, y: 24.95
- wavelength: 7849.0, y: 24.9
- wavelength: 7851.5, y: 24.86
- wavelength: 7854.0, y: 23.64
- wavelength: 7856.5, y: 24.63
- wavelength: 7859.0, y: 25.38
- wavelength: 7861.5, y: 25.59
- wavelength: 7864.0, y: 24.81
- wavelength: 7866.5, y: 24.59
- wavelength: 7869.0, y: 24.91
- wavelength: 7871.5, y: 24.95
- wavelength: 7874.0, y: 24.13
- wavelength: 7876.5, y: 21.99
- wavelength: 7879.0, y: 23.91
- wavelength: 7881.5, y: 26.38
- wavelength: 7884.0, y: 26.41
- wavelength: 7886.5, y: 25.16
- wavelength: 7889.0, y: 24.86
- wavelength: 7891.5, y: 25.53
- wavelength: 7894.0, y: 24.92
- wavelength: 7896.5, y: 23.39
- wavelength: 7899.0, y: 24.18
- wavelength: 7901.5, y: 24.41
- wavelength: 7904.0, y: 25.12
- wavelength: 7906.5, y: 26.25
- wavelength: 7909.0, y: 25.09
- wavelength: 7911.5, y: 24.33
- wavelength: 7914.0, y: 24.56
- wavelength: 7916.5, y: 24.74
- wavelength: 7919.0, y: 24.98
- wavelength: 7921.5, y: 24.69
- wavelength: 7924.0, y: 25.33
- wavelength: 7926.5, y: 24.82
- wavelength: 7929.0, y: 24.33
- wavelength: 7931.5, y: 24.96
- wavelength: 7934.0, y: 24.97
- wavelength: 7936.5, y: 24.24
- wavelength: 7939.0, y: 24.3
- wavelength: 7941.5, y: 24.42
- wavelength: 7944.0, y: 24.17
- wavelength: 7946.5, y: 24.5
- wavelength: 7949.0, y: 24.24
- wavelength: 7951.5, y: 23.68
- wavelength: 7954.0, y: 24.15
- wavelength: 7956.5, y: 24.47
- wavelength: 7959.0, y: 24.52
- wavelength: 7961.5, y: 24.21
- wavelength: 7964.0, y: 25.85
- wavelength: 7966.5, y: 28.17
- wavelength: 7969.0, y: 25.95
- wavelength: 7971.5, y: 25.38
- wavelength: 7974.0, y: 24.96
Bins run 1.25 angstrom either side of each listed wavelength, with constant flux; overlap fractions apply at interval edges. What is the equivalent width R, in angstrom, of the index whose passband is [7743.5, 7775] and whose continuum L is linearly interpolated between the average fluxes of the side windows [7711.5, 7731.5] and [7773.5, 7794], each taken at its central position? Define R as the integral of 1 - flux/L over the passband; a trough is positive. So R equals 0.3 angstrom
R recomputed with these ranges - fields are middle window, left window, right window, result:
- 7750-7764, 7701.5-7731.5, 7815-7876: 0.2 angstrom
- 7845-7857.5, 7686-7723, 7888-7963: 0.3 angstrom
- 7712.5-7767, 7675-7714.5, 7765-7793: 1.4 angstrom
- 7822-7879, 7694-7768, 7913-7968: 0.5 angstrom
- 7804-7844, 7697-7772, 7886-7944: -0.6 angstrom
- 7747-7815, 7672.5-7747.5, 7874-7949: -0.7 angstrom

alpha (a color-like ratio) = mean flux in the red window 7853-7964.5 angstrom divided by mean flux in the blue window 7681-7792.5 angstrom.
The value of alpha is 1.0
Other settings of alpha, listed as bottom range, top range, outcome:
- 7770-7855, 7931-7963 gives 0.95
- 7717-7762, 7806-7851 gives 1.00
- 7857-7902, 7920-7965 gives 0.99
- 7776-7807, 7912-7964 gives 0.94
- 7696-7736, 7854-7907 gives 0.95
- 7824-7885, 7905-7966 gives 0.99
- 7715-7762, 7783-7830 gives 1.02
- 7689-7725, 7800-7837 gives 0.98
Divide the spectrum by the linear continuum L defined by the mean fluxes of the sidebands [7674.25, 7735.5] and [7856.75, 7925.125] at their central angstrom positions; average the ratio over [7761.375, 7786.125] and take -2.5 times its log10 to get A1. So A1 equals -0.03 mag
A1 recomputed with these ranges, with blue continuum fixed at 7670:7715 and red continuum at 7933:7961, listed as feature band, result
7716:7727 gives 0.04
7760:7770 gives -0.02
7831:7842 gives -0.01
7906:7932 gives -0.02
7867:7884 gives 0.01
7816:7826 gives -0.04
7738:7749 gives 0.00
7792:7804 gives -0.01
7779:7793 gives -0.03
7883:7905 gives -0.01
